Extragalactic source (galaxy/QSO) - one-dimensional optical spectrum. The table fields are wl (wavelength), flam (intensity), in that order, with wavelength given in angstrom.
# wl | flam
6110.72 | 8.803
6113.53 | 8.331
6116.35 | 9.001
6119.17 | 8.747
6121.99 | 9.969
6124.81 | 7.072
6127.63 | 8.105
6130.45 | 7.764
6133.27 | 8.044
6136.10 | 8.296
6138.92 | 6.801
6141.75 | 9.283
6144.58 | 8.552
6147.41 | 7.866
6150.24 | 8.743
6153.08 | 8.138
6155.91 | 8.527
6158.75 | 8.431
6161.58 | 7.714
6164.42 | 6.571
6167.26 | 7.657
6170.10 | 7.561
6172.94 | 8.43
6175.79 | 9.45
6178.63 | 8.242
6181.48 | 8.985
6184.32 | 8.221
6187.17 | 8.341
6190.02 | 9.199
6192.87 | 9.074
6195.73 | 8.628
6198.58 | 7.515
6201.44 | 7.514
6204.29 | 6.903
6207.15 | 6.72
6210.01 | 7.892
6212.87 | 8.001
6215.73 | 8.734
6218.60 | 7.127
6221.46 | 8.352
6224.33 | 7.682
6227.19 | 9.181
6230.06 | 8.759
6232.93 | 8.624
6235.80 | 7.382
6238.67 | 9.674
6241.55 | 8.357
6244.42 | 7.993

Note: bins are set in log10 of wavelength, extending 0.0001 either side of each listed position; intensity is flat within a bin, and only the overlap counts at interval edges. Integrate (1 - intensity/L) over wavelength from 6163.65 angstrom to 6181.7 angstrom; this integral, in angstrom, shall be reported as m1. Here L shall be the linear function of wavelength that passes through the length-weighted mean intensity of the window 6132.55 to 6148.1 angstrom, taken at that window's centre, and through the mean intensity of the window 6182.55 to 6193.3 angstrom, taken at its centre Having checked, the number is 0.84 angstrom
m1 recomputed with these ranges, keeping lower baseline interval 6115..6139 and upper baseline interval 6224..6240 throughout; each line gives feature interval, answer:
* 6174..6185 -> -0.4 angstrom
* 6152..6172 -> 1.4 angstrom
